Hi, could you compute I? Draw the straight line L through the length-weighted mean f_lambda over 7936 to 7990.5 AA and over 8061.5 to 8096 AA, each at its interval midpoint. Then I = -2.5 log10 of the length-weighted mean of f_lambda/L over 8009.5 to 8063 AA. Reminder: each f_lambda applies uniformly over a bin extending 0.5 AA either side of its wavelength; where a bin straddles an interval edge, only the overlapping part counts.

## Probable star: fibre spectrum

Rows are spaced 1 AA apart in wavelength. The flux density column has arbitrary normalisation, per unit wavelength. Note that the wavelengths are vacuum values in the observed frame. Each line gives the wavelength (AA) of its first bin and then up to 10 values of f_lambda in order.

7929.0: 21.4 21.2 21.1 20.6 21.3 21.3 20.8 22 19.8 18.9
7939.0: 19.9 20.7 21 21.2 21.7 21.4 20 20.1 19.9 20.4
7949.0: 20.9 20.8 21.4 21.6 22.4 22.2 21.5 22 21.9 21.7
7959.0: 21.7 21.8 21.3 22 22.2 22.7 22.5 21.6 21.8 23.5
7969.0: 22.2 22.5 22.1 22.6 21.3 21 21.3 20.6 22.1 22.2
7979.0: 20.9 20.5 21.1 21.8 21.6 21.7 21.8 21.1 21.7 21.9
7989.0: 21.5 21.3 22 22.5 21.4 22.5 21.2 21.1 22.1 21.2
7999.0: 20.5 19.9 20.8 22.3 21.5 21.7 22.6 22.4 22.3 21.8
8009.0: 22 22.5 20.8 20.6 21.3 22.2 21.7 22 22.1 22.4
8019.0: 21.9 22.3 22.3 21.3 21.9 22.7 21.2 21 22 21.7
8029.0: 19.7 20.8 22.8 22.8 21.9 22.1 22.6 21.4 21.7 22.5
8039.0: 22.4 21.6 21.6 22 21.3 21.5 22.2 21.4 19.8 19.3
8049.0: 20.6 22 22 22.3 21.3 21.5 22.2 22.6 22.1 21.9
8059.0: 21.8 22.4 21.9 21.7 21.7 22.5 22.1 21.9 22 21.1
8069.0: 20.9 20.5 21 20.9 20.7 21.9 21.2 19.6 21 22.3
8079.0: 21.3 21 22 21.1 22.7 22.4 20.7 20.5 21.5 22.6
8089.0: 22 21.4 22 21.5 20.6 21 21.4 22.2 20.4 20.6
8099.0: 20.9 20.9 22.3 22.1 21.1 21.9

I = -0.01 mag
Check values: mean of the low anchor 21.4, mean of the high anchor 21.4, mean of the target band 21.7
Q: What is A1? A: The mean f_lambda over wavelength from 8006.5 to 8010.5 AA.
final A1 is 22.1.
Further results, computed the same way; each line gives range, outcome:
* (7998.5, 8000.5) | 20.2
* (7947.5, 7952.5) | 21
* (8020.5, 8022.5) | 21.8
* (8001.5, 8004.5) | 21.8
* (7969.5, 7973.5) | 22.1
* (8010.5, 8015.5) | 21.3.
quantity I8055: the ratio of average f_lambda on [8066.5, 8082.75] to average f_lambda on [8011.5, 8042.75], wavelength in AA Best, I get 1.0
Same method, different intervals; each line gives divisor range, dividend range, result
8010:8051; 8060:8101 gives 0.99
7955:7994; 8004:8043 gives 1.00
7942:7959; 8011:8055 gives 1.02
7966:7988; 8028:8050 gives 0.99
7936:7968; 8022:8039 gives 1.02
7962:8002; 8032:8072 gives 1.00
